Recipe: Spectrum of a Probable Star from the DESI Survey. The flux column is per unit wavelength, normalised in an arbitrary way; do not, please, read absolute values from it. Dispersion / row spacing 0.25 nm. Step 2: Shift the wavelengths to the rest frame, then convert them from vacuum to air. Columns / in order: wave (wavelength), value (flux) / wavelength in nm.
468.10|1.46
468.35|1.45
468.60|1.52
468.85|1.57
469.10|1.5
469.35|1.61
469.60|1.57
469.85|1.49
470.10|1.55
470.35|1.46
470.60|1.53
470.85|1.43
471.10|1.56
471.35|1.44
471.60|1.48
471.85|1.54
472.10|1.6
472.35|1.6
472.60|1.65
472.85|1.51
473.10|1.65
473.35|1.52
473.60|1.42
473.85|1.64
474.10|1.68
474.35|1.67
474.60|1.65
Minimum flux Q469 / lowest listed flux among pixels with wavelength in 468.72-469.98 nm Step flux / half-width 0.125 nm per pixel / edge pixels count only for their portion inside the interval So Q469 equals 1.49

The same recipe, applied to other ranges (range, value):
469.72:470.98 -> 1.43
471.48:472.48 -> 1.48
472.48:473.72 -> 1.42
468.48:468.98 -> 1.52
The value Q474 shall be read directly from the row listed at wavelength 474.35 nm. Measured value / 1.67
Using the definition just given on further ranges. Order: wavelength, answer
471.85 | 1.54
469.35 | 1.61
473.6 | 1.42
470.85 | 1.43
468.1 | 1.46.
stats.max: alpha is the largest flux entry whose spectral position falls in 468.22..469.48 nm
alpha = 1.61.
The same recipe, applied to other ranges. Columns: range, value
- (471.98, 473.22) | 1.65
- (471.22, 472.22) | 1.6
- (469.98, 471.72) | 1.56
